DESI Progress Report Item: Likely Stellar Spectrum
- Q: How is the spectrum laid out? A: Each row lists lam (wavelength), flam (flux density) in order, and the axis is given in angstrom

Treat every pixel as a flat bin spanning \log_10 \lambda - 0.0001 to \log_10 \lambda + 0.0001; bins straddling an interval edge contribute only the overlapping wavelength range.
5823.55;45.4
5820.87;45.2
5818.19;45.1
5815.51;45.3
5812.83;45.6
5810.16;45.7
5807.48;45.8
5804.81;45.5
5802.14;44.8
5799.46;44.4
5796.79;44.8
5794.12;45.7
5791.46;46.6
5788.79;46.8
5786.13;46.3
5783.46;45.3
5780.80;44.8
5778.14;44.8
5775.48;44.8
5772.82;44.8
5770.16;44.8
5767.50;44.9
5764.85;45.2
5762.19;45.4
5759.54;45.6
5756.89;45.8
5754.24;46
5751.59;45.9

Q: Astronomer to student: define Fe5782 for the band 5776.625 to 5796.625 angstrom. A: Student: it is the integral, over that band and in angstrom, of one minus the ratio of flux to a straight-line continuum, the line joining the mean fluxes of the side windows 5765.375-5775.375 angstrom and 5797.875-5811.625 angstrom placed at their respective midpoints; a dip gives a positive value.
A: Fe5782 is -0.3 angstrom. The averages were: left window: 44.9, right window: 45.2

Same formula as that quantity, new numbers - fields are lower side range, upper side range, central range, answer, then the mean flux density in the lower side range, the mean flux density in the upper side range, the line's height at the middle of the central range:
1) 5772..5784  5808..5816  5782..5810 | -0.21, 44.9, 45.6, 45.3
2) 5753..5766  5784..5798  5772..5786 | 0.25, 45.6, 46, 45.9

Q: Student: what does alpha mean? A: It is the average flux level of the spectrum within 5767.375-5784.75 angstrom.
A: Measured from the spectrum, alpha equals 44.9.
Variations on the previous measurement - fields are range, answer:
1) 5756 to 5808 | 45.3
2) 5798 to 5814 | 45.3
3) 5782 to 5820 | 45.5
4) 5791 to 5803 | 45.2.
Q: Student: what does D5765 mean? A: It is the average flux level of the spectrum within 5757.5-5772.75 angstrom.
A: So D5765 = 45.2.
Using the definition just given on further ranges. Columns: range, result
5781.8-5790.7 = 46.1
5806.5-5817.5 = 45.6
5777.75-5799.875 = 45.6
